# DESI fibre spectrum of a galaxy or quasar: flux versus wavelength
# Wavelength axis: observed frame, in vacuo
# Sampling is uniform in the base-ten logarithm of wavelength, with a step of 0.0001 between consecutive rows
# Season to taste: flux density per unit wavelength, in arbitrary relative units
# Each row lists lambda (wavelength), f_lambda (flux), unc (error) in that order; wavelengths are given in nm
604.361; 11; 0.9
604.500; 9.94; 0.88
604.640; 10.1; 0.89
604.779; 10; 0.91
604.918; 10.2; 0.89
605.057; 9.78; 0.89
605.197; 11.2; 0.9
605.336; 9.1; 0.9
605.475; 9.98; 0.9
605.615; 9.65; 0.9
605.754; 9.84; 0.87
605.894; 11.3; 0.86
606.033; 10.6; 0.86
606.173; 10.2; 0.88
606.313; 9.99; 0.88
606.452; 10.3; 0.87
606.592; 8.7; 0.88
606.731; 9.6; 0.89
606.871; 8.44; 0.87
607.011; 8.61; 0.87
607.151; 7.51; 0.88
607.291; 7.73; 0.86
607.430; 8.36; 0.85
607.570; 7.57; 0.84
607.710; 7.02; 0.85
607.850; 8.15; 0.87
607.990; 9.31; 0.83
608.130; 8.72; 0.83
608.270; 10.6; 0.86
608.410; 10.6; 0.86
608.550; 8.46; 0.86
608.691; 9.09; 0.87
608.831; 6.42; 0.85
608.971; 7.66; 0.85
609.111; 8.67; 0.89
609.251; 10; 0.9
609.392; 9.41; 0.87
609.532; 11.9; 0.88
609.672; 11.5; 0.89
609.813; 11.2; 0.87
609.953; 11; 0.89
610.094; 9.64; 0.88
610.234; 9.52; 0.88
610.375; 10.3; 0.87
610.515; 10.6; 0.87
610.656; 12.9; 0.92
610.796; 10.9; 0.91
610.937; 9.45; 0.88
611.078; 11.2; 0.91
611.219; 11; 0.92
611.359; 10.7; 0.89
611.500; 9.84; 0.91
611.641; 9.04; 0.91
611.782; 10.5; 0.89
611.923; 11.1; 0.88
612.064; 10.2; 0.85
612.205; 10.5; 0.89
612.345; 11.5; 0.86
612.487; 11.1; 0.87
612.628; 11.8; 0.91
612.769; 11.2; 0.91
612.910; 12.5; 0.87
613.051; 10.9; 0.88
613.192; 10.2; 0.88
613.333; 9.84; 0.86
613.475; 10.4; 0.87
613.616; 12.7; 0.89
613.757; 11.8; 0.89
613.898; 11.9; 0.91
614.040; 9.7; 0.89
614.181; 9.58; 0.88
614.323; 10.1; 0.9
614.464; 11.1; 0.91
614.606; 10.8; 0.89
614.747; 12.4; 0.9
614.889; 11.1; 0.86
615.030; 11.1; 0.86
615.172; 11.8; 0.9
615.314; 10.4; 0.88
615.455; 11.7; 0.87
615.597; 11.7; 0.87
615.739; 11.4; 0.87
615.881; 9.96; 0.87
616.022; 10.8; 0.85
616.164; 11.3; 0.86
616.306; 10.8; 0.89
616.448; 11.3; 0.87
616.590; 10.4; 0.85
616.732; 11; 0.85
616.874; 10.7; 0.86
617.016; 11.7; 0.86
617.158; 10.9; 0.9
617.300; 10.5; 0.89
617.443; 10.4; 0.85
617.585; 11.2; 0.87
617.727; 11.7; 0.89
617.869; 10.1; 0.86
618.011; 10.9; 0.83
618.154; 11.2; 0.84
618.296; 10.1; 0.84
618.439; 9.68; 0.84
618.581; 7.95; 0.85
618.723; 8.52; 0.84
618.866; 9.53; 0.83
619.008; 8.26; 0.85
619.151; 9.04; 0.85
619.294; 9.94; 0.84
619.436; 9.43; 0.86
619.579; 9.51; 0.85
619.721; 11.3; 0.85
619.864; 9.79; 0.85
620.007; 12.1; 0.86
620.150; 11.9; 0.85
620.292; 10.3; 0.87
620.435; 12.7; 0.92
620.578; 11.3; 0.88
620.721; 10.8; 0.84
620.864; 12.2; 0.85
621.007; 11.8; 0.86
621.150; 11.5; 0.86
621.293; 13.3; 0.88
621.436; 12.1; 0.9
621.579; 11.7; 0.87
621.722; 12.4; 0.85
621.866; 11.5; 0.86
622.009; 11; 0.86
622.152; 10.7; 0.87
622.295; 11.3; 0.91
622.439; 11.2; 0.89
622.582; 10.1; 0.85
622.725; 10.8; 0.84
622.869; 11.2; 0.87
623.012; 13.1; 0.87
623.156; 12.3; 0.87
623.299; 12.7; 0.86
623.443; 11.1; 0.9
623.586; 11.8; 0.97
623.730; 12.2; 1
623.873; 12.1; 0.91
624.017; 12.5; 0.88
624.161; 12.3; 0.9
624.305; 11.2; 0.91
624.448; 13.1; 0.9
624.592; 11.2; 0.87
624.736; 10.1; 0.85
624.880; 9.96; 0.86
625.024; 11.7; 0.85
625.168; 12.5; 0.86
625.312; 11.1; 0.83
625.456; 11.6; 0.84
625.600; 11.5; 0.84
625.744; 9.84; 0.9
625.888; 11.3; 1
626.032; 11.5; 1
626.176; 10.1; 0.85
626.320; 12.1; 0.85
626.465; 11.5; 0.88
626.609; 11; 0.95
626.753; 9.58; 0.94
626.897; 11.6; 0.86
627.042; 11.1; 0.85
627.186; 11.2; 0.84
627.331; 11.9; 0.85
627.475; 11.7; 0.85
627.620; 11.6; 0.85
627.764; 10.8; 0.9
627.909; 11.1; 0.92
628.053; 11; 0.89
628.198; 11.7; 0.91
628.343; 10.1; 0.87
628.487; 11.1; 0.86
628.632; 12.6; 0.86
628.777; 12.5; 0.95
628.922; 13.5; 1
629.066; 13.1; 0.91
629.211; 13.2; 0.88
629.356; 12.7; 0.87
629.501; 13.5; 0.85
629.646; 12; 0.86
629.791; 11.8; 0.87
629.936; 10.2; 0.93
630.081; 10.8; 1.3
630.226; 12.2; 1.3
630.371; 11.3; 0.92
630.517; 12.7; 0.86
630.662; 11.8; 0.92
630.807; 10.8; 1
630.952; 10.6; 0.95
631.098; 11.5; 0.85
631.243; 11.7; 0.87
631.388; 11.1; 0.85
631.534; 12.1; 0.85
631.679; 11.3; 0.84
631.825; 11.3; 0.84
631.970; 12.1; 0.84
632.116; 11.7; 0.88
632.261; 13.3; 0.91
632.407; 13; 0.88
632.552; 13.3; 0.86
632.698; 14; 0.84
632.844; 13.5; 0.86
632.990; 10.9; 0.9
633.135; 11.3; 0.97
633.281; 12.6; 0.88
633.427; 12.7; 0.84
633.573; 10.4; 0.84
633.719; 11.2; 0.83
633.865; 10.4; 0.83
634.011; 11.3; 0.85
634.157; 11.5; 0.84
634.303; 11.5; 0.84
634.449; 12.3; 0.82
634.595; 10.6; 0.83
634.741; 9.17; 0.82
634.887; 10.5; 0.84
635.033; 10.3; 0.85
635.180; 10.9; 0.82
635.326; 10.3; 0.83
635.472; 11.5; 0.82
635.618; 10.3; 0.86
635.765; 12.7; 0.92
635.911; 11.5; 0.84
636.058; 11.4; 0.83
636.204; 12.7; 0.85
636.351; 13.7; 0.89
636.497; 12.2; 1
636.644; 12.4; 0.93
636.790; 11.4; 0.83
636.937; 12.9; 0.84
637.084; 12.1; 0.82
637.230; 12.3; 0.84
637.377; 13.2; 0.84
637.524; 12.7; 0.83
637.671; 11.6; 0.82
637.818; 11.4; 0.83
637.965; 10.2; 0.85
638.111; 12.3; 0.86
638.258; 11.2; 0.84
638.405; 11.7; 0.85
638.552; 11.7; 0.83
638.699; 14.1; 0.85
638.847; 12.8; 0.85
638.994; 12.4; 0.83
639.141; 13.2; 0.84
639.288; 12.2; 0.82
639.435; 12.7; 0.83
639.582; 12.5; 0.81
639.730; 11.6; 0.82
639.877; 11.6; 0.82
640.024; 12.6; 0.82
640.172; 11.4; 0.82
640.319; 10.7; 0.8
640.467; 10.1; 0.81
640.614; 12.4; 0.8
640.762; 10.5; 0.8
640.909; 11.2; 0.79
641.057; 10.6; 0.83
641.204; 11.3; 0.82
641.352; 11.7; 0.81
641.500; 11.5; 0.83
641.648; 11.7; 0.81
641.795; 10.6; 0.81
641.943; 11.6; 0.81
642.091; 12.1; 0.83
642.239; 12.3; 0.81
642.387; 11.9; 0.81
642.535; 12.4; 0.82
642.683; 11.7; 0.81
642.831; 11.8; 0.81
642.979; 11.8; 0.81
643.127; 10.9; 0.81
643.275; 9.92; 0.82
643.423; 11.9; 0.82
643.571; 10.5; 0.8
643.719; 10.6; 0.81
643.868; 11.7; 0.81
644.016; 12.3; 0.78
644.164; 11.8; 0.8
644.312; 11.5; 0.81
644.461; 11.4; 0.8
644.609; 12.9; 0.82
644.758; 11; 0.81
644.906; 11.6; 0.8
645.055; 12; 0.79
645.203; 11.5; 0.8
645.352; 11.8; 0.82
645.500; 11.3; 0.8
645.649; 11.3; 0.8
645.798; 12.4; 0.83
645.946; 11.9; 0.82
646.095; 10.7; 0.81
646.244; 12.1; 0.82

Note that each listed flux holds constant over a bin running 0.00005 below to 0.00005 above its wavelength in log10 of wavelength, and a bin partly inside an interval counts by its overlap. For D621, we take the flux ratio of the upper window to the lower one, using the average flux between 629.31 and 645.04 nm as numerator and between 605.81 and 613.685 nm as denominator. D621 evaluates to 1.18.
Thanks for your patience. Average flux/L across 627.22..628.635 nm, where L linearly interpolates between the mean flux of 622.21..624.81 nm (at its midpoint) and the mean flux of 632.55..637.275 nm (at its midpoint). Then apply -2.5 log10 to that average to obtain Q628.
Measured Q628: 0.04 mag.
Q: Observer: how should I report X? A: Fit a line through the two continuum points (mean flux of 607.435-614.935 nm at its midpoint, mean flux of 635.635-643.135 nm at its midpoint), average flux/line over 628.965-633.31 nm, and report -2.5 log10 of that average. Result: -0.06 mag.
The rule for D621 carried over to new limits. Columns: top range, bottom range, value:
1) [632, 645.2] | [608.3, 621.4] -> 1.10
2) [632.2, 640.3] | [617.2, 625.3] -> 1.07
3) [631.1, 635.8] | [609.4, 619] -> 1.08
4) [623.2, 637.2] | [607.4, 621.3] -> 1.11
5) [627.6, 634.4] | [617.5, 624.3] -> 1.07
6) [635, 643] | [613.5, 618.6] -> 1.08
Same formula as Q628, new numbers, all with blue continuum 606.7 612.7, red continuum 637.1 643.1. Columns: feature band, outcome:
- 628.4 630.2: -0.11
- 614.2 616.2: -0.10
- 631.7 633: -0.12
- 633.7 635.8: 0.05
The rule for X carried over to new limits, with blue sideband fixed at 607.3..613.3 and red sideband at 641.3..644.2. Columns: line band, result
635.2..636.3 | -0.03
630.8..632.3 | -0.06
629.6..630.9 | -0.05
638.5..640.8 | -0.06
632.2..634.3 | -0.09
